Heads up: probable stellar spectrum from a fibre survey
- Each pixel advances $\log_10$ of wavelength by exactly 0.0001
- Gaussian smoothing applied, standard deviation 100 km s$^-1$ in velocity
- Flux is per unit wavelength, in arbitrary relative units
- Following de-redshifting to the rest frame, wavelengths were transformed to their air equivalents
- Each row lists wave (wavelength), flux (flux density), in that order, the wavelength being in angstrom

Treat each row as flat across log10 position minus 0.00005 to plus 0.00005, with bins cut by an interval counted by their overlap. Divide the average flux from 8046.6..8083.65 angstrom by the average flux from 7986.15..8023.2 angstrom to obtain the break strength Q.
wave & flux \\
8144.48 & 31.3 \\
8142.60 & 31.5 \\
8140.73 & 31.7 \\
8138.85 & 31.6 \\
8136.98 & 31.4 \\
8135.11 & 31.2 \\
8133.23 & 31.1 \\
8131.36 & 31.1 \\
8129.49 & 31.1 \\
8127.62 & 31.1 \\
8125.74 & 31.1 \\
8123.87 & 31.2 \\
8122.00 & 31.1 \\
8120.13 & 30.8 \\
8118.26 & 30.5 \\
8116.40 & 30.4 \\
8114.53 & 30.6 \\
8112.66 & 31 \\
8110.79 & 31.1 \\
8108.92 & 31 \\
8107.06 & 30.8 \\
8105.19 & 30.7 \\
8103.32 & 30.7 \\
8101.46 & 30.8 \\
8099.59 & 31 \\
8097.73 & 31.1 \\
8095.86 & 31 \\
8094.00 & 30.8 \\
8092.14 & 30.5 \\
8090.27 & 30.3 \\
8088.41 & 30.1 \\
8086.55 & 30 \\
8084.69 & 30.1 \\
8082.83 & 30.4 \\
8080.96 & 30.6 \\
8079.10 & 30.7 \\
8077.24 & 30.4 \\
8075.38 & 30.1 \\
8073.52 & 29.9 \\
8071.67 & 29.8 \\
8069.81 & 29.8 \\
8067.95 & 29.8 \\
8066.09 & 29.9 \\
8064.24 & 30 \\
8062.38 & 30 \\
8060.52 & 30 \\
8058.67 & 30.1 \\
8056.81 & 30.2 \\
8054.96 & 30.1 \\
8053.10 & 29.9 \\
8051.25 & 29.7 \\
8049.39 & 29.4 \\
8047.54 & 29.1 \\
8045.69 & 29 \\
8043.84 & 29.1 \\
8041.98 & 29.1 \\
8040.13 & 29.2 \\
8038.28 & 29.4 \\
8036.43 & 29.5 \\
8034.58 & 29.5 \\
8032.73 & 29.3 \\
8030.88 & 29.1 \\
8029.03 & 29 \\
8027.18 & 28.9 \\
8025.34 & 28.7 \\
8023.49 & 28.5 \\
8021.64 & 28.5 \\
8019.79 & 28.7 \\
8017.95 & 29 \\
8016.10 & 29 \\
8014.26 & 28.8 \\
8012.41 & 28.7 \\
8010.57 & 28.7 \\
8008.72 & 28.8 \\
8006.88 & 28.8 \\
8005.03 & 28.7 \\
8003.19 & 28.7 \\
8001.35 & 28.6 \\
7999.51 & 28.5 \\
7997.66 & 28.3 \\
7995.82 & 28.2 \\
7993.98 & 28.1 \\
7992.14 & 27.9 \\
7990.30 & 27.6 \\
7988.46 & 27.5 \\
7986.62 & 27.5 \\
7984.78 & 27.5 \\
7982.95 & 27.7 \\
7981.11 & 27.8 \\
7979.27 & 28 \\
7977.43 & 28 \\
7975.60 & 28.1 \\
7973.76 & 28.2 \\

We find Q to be 1.05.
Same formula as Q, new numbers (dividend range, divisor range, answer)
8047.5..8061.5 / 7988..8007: 1.06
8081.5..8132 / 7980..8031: 1.08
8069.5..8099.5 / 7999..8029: 1.06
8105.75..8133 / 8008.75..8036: 1.07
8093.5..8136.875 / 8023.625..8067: 1.05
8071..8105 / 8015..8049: 1.05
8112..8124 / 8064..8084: 1.02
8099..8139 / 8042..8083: 1.04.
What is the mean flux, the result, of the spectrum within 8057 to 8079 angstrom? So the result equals 30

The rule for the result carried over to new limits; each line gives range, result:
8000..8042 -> 28.9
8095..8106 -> 30.9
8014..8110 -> 29.8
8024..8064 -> 29.4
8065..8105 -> 30.4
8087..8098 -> 30.6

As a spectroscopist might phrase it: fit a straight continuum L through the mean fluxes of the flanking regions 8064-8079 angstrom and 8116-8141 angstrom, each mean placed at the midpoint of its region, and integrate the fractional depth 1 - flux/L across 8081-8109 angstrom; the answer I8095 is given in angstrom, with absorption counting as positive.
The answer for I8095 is -0.13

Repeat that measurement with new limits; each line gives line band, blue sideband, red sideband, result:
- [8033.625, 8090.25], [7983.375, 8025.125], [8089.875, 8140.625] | -0.2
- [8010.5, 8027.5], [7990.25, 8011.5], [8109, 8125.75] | 0.0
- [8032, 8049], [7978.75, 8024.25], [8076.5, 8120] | 0.0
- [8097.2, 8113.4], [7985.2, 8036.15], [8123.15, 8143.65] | -0.1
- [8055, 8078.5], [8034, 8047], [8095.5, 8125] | -0.1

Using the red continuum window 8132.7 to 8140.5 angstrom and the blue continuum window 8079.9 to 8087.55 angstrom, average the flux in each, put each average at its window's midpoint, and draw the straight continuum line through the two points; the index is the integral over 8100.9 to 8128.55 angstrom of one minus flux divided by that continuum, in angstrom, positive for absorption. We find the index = 0.0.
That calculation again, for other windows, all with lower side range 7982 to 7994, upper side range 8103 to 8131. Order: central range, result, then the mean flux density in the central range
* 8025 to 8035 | -0.13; 29.1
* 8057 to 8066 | -0.16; 30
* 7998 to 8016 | -0.36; 28.7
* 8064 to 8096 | -0.28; 30.2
